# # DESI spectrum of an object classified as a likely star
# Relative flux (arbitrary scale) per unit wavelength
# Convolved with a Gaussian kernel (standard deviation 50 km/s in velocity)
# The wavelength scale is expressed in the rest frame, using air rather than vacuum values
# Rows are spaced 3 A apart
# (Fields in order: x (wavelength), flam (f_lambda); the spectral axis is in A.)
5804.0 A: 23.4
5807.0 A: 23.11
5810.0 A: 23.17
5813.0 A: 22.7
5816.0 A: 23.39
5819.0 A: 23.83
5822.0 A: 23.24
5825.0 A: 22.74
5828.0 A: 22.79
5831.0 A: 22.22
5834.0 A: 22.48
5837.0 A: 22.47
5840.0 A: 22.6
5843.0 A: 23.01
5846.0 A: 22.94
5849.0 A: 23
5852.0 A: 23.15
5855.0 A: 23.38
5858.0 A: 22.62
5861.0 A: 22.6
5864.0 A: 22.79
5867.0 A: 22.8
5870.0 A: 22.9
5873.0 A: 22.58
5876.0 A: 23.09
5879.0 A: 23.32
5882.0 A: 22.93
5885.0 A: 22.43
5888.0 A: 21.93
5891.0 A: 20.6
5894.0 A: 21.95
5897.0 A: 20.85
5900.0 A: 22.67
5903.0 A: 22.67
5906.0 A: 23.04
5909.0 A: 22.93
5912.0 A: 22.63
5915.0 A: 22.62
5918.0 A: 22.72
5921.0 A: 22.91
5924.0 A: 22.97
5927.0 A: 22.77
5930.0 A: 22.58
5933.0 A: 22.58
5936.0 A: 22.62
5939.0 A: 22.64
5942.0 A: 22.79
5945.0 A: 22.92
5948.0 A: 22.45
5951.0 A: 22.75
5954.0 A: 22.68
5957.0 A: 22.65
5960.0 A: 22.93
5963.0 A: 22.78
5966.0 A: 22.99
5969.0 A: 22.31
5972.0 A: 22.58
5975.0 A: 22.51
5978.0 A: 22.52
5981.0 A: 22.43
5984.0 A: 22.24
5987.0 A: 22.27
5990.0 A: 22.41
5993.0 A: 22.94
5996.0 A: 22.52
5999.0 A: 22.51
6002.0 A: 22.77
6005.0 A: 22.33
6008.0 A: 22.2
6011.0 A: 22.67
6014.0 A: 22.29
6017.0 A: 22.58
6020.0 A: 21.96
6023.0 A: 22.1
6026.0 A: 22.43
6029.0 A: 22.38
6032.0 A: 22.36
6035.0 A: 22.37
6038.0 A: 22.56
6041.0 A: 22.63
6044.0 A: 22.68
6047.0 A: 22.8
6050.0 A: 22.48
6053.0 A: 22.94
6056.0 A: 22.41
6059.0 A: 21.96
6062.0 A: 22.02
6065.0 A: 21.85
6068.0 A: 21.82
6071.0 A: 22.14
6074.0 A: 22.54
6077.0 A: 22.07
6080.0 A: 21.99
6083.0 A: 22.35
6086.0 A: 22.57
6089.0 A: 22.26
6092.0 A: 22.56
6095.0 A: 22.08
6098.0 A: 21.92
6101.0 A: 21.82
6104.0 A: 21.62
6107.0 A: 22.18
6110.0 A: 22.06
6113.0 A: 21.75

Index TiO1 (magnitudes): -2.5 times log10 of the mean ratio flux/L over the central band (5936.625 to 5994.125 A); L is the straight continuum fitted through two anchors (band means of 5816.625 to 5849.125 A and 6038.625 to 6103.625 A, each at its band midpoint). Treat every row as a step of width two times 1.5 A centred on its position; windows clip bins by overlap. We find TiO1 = 0.00 mag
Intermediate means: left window 22.9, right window 22.3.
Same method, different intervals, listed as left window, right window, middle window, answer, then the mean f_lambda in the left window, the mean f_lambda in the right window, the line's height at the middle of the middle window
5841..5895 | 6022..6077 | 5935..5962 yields -0.01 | 22.7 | 22.4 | 22.5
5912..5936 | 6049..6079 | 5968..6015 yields 0.00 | 22.7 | 22.2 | 22.5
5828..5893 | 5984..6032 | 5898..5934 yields -0.01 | 22.7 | 22.4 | 22.6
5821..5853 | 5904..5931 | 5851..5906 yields 0.01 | 22.8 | 22.8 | 22.8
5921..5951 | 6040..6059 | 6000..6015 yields 0.01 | 22.7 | 22.6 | 22.6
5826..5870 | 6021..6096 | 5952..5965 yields -0.01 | 22.8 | 22.3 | 22.5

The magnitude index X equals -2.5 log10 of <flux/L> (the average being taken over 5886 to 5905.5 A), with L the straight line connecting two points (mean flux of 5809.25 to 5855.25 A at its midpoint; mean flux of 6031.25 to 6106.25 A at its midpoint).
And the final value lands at 0.04 mag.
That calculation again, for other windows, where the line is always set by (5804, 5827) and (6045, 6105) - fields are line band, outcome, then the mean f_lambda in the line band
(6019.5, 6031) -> 0.008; 22.2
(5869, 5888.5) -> 0.008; 22.8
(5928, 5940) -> 0.006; 22.6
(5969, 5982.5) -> 0.005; 22.5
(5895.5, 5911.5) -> 0.019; 22.4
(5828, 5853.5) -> 0.016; 22.7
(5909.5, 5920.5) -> 0.005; 22.7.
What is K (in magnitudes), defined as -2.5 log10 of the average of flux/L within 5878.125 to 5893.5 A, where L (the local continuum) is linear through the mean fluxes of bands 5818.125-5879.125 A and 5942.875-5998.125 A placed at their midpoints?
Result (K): 0.03 mag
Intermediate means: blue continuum 22.9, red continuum 22.6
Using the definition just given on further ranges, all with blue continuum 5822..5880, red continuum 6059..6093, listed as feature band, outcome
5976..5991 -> 0.00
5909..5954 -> -0.01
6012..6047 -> 0.00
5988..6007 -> -0.01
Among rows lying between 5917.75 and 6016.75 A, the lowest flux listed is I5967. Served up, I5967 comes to 22.2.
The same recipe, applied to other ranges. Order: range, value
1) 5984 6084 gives 21.82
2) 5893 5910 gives 20.85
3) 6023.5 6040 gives 22.36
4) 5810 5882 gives 22.22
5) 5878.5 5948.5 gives 20.6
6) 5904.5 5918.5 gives 22.62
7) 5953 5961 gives 22.65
